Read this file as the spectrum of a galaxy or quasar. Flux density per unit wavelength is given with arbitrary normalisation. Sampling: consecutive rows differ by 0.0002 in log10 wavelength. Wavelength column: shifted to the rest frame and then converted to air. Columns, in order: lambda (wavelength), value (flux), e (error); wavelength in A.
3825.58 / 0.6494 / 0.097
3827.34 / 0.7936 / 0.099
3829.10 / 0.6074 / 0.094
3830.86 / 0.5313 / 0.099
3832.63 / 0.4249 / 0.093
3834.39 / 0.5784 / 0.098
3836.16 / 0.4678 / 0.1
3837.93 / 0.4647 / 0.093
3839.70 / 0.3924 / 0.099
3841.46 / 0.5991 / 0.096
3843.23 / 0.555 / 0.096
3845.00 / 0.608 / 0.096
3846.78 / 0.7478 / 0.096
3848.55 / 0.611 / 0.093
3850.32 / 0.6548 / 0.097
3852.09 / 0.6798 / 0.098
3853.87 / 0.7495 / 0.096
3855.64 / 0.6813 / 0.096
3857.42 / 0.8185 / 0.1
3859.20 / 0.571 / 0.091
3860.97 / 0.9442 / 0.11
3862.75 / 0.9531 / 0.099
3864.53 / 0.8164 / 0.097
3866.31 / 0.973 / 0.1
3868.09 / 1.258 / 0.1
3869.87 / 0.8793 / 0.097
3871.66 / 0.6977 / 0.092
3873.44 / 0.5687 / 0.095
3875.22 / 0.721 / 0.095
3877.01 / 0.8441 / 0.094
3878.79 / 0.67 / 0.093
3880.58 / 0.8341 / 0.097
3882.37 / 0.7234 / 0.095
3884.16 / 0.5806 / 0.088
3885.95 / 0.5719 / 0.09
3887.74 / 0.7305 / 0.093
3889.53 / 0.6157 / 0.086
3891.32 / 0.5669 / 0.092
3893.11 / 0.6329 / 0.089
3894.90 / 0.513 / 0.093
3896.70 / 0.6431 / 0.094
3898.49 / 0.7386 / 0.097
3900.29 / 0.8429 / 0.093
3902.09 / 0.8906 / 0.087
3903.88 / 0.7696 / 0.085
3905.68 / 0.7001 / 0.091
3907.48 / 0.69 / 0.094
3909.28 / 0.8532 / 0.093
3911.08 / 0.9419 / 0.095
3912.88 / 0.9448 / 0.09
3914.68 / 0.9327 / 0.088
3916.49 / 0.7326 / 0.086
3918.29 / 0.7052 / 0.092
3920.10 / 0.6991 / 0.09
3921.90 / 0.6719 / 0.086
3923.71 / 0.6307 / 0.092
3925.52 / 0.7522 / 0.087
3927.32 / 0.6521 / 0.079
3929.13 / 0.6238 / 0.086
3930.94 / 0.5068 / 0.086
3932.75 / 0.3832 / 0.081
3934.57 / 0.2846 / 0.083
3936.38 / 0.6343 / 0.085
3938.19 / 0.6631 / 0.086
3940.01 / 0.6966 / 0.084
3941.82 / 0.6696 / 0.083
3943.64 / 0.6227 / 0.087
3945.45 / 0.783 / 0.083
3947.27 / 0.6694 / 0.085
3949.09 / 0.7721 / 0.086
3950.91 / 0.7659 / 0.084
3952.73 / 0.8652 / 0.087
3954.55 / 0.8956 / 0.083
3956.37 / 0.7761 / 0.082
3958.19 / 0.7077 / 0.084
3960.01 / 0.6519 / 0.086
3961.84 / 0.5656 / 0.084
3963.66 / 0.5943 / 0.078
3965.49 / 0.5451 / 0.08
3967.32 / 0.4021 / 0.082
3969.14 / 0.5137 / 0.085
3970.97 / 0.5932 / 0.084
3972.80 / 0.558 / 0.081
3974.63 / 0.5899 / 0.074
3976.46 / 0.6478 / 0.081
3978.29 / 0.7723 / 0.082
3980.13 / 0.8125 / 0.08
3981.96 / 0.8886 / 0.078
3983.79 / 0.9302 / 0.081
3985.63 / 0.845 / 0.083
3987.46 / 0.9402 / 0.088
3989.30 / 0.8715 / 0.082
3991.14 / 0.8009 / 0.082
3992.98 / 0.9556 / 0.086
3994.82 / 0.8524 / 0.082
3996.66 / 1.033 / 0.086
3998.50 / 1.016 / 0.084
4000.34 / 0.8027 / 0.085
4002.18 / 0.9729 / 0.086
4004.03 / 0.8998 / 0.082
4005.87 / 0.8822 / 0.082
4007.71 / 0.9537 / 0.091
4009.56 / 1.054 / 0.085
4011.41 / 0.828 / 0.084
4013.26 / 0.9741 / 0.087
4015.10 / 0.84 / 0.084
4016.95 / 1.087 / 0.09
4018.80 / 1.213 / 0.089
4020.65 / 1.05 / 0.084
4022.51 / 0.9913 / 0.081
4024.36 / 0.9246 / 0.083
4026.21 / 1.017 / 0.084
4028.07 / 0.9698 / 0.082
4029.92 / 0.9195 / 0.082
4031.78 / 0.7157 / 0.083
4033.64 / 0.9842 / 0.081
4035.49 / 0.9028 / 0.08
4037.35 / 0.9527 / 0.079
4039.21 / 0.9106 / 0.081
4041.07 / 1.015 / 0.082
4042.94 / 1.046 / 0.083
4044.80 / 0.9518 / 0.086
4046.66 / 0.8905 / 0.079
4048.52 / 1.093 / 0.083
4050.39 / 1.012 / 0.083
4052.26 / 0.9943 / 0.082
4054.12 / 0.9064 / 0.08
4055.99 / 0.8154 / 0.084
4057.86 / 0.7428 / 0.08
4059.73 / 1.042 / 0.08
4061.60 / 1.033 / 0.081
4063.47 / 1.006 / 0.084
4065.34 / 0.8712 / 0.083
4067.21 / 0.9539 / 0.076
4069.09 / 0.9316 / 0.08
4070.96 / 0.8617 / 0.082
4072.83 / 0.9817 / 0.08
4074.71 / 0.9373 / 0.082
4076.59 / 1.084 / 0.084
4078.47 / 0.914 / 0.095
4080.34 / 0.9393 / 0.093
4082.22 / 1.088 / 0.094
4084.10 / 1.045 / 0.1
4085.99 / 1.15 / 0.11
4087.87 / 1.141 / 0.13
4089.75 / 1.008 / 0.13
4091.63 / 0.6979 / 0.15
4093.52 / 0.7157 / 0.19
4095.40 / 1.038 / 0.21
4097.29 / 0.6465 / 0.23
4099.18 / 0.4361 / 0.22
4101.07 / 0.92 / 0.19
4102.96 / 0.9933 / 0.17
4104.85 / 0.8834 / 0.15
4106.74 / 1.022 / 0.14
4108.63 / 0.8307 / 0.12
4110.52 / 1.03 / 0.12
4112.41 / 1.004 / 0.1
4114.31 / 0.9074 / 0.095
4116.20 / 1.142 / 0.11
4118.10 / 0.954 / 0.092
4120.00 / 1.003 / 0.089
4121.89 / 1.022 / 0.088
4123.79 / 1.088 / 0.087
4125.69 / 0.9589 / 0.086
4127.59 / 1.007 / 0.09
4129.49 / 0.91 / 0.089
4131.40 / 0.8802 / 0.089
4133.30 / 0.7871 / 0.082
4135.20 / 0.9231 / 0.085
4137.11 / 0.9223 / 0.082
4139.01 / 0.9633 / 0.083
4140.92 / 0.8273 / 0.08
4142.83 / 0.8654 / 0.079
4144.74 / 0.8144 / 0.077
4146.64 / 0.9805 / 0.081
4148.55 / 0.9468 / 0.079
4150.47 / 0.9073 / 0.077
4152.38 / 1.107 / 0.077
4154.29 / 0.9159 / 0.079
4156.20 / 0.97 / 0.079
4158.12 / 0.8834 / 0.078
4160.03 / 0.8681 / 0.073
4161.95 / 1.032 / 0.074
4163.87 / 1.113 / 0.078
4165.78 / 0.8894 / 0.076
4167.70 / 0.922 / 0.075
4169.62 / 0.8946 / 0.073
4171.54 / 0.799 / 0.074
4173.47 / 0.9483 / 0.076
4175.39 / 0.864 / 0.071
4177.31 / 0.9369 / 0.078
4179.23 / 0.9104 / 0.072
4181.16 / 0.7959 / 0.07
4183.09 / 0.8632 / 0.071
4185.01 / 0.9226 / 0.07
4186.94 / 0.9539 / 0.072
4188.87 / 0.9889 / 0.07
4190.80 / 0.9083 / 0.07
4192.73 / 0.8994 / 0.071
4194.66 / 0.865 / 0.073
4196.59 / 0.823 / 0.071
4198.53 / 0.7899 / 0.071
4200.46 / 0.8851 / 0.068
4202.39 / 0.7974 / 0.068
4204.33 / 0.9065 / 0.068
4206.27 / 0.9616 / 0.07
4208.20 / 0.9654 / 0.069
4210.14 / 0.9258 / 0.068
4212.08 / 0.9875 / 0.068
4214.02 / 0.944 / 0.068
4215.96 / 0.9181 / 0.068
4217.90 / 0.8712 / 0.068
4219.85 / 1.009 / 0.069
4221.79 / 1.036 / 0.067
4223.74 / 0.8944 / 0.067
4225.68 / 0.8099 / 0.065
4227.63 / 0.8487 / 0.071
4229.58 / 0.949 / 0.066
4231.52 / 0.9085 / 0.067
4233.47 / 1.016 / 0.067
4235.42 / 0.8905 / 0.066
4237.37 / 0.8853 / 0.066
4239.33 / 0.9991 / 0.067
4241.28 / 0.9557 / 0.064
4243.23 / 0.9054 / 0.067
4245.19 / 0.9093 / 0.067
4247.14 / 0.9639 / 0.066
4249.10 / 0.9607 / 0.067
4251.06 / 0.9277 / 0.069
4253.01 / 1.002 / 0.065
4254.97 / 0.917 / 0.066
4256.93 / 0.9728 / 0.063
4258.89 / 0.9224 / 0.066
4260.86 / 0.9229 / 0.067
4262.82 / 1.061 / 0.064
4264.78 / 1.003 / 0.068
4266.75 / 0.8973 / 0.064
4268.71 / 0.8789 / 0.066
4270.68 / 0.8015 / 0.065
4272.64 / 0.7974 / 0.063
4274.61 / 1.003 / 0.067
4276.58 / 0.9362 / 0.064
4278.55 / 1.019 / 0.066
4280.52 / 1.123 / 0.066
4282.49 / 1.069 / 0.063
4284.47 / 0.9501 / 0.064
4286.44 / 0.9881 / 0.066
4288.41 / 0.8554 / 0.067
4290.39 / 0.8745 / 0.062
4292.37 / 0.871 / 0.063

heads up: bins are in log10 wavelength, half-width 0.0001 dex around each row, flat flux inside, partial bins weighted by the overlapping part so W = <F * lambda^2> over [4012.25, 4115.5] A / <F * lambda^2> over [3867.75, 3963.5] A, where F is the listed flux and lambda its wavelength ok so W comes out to 1.44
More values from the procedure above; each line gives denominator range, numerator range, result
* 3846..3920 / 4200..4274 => 1.46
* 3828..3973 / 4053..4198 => 1.52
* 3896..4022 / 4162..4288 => 1.37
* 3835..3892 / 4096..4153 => 1.49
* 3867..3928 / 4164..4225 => 1.42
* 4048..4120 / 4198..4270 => 1.06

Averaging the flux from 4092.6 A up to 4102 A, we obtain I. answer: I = 0.751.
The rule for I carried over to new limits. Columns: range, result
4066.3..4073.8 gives 0.932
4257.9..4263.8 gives 0.968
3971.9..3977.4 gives 0.6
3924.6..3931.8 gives 0.635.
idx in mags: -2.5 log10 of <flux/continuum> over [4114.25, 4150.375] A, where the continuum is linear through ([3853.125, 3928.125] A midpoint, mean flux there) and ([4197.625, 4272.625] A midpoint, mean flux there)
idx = -0.08 mag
